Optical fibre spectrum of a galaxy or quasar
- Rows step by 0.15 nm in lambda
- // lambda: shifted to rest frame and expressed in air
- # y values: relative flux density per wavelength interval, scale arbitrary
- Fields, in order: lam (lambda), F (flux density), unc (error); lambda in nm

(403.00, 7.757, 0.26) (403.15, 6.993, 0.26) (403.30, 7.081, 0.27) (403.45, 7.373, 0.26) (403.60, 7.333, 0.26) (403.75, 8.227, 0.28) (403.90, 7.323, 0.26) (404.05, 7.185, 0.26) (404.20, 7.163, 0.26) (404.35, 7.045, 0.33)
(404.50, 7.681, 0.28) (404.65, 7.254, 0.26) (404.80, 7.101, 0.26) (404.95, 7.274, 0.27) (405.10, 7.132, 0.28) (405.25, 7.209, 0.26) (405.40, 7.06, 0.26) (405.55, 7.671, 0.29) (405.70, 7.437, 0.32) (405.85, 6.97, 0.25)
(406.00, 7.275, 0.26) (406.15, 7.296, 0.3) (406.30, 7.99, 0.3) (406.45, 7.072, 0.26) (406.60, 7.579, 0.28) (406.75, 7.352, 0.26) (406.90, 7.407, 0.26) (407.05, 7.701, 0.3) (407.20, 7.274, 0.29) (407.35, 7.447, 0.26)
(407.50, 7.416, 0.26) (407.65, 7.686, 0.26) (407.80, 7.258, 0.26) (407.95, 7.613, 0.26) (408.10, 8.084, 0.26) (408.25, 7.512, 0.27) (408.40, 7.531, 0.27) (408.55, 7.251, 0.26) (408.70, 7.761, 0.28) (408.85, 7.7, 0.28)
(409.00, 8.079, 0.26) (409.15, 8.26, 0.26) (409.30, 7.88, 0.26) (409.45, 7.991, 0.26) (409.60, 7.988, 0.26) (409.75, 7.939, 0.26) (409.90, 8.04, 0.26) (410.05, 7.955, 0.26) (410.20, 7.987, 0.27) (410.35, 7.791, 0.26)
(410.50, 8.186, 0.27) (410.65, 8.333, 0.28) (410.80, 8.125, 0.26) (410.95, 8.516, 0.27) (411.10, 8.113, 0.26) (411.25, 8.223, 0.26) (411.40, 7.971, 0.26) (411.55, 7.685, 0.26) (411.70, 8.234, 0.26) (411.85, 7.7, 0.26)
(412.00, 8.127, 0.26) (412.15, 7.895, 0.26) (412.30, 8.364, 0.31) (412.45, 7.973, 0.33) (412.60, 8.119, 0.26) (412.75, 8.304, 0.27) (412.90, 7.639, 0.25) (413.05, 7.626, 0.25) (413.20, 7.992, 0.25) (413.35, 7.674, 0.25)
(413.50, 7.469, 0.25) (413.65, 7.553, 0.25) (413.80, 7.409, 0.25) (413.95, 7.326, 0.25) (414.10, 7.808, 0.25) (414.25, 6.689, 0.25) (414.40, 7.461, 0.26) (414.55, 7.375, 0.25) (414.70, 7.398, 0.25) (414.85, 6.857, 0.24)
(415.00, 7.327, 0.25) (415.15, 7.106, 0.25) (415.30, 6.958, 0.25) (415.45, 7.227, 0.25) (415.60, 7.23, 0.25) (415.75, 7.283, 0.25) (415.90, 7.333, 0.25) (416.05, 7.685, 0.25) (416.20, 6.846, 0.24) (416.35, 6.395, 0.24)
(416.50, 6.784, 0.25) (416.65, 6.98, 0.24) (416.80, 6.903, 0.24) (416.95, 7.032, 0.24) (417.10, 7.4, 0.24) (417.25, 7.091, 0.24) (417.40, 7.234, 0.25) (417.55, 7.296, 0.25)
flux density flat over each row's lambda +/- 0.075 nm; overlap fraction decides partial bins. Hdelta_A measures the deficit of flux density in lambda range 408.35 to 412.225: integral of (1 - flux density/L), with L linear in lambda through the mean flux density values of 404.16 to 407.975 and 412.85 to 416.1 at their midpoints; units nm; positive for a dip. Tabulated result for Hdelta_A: -0.319 nm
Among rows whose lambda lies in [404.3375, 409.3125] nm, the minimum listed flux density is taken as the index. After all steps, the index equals 6.97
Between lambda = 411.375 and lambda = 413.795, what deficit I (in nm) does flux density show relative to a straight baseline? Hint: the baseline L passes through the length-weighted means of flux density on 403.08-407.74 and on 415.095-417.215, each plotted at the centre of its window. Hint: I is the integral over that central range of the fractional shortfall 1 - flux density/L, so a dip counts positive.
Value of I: -0.238 nm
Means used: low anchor 7.36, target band 7.88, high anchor 7.08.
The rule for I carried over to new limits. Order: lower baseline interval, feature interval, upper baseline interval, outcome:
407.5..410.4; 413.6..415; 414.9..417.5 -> -0.006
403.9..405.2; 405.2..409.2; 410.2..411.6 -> 0.046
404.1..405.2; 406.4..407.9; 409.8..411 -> 0.036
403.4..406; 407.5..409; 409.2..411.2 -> 0.036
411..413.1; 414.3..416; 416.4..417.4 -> 0.035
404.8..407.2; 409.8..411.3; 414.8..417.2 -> -0.185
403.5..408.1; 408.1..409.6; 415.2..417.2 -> -0.103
